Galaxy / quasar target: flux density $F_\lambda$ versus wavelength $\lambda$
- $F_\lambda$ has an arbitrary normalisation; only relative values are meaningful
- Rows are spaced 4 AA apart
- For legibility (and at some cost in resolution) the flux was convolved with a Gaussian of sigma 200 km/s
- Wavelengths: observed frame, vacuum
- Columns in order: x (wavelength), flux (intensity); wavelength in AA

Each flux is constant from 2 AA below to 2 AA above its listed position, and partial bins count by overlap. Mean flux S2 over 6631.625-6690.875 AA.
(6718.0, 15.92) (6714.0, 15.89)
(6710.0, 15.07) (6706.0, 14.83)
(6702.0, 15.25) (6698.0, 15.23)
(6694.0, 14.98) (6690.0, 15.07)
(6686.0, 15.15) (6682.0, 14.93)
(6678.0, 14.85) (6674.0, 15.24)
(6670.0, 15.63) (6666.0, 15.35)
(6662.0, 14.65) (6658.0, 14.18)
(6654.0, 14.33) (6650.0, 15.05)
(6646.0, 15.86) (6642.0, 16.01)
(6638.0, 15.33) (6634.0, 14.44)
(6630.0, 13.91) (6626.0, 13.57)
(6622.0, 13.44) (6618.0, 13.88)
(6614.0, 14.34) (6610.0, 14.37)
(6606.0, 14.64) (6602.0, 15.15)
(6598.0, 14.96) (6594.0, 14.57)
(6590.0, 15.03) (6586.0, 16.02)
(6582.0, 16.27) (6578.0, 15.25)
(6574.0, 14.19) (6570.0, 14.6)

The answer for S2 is 15.1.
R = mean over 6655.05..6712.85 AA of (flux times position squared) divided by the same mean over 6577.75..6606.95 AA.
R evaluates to 1.01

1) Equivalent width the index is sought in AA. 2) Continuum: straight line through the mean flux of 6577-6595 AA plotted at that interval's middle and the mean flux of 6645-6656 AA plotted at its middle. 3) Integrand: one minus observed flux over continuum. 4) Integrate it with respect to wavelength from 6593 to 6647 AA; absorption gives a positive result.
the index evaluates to 2.3 AA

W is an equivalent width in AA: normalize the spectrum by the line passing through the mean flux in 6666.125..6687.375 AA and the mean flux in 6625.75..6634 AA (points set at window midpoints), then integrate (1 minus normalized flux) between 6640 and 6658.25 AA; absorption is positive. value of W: -0.9 AA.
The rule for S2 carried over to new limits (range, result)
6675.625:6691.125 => 15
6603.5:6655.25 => 14.6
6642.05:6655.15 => 15.3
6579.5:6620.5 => 14.9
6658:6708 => 15.1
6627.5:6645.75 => 15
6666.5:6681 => 15.2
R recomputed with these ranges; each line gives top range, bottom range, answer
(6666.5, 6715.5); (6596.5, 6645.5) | 1.07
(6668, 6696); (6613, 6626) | 1.12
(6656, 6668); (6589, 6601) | 1.01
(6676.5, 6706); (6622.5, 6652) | 1.03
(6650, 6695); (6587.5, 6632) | 1.06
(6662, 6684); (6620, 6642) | 1.07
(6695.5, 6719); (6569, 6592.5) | 1.05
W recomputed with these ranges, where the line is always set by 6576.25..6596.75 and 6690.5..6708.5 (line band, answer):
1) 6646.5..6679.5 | 0.5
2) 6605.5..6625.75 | 1.7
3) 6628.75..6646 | 0.2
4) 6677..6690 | 0.1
